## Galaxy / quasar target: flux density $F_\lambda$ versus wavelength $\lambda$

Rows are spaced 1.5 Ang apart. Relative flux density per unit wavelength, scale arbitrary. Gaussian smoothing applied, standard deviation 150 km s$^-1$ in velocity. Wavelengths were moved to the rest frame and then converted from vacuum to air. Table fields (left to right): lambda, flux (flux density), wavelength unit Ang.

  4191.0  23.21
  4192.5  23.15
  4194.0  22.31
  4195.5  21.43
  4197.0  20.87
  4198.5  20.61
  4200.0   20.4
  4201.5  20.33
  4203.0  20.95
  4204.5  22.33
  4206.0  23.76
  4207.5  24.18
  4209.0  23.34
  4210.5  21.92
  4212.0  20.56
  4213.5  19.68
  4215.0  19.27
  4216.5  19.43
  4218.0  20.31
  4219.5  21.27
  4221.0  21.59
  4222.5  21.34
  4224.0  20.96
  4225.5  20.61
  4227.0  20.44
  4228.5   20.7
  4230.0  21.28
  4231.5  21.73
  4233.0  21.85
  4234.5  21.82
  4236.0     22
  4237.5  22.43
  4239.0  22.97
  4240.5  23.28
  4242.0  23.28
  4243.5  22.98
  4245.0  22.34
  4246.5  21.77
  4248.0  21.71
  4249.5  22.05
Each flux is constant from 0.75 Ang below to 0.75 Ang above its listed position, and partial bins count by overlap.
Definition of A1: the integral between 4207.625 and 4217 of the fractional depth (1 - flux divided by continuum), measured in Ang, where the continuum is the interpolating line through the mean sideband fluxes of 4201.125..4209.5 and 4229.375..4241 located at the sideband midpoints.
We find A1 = 0.6 Ang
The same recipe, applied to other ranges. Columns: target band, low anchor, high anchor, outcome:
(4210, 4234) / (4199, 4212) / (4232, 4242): 1.6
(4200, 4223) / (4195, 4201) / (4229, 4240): -0.1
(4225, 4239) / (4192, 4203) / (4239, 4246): 0.6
